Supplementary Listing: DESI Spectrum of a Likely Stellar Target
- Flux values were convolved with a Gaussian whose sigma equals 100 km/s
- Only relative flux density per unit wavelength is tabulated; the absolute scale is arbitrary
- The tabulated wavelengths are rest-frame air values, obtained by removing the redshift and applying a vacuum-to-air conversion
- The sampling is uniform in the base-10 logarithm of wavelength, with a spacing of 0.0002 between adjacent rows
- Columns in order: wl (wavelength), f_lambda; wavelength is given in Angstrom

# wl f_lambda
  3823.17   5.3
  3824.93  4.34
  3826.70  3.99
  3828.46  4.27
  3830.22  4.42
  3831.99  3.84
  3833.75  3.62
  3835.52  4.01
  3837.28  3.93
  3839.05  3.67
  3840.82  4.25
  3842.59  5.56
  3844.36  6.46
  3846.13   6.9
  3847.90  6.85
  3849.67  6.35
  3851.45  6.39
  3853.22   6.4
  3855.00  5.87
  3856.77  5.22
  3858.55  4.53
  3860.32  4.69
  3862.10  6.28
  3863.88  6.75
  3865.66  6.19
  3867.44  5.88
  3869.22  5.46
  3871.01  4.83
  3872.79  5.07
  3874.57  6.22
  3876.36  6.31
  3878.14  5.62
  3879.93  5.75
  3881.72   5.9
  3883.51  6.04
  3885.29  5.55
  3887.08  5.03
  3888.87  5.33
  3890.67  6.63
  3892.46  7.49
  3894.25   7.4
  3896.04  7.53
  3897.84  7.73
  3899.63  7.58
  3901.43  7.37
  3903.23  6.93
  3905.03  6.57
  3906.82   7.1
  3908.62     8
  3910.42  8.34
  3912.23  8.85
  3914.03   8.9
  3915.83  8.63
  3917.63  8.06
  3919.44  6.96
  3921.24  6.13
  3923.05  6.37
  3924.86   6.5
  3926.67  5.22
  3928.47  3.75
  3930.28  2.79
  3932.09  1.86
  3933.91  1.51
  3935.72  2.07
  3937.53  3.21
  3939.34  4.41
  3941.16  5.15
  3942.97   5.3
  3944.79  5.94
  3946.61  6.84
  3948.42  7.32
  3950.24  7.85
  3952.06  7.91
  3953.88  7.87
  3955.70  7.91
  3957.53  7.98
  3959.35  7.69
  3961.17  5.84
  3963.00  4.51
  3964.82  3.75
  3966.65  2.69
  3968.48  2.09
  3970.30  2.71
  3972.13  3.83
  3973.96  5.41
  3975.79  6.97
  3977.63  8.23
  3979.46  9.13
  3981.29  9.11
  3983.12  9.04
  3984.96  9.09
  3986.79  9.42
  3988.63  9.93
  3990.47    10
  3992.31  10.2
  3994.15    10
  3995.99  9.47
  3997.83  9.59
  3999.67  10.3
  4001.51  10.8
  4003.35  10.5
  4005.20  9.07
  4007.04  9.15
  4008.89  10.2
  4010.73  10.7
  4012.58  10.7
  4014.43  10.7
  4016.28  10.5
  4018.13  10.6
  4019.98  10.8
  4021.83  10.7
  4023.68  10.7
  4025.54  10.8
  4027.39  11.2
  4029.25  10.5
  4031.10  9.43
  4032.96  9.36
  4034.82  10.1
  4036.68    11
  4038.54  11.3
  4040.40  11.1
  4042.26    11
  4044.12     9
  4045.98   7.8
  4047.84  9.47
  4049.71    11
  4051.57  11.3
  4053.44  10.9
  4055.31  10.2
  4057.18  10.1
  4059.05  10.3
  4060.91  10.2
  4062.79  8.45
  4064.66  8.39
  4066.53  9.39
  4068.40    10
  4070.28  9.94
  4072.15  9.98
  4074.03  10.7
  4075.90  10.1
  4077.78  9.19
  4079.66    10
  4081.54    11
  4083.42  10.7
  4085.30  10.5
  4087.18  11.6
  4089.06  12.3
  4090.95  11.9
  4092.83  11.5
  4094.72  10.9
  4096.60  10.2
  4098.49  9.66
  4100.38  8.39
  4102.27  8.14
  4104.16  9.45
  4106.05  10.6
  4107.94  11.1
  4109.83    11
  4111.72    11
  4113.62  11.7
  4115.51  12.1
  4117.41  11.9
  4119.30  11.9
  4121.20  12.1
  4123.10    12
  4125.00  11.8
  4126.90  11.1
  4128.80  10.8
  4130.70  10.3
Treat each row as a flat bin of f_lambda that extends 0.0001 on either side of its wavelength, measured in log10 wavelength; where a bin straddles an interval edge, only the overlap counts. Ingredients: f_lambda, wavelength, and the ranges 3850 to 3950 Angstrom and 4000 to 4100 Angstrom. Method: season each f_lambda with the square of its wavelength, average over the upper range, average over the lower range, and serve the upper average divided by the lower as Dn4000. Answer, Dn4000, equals 1.85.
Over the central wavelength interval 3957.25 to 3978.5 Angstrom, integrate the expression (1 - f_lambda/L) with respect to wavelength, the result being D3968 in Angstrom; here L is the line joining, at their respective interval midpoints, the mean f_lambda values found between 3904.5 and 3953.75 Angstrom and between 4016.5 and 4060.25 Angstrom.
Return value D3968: 7.0 Angstrom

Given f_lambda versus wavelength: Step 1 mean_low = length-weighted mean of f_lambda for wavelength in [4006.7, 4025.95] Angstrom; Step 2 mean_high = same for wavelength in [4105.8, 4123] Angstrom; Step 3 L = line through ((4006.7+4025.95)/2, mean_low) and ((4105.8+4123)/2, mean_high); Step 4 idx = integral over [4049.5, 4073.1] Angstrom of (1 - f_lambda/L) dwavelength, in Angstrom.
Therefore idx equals 2.2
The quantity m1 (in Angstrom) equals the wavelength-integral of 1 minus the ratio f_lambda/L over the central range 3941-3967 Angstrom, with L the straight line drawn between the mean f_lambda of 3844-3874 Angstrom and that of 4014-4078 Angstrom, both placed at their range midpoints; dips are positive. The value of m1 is 5.3 Angstrom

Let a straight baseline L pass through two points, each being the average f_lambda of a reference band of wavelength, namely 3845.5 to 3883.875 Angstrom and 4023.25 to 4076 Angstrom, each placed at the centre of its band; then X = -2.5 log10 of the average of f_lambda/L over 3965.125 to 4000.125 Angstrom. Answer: 0.13 mag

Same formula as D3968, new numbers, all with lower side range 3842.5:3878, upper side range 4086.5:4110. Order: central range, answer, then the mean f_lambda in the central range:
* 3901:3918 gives -2.5 Angstrom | 7.89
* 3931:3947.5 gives 7.6 Angstrom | 4.02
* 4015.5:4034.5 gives -2.9 Angstrom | 10.4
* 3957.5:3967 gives 3.1 Angstrom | 5.33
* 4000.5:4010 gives -1.4 Angstrom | 9.97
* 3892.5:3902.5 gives -1.3 Angstrom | 7.51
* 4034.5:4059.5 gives -2.2 Angstrom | 10.3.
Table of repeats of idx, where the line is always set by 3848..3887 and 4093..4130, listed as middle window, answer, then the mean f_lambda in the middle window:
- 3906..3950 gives 7.3 Angstrom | 5.83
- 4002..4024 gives -3.9 Angstrom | 10.4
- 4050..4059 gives -0.9 Angstrom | 10.6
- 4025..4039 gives -1.9 Angstrom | 10.4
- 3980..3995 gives -2.4 Angstrom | 9.58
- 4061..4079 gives 0.7 Angstrom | 9.6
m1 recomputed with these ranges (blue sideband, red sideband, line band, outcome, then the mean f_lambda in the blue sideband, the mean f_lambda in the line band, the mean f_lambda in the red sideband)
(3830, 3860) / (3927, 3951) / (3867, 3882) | -2.1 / 5.2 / 5.65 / 4.46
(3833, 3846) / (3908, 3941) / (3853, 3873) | -2.8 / 4.65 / 5.59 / 5.6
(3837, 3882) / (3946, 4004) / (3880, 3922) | -4.7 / 5.69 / 7.11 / 7.62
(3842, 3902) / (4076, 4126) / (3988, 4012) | -3.3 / 6.15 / 10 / 10.9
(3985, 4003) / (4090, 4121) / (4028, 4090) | 1.3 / 9.94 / 10.2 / 10.7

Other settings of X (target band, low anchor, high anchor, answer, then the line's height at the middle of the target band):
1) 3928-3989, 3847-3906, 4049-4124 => 0.336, 7.88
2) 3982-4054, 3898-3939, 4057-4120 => -0.186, 8.6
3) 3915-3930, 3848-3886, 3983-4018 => 0.193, 7.55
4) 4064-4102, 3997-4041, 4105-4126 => 0.089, 11.2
